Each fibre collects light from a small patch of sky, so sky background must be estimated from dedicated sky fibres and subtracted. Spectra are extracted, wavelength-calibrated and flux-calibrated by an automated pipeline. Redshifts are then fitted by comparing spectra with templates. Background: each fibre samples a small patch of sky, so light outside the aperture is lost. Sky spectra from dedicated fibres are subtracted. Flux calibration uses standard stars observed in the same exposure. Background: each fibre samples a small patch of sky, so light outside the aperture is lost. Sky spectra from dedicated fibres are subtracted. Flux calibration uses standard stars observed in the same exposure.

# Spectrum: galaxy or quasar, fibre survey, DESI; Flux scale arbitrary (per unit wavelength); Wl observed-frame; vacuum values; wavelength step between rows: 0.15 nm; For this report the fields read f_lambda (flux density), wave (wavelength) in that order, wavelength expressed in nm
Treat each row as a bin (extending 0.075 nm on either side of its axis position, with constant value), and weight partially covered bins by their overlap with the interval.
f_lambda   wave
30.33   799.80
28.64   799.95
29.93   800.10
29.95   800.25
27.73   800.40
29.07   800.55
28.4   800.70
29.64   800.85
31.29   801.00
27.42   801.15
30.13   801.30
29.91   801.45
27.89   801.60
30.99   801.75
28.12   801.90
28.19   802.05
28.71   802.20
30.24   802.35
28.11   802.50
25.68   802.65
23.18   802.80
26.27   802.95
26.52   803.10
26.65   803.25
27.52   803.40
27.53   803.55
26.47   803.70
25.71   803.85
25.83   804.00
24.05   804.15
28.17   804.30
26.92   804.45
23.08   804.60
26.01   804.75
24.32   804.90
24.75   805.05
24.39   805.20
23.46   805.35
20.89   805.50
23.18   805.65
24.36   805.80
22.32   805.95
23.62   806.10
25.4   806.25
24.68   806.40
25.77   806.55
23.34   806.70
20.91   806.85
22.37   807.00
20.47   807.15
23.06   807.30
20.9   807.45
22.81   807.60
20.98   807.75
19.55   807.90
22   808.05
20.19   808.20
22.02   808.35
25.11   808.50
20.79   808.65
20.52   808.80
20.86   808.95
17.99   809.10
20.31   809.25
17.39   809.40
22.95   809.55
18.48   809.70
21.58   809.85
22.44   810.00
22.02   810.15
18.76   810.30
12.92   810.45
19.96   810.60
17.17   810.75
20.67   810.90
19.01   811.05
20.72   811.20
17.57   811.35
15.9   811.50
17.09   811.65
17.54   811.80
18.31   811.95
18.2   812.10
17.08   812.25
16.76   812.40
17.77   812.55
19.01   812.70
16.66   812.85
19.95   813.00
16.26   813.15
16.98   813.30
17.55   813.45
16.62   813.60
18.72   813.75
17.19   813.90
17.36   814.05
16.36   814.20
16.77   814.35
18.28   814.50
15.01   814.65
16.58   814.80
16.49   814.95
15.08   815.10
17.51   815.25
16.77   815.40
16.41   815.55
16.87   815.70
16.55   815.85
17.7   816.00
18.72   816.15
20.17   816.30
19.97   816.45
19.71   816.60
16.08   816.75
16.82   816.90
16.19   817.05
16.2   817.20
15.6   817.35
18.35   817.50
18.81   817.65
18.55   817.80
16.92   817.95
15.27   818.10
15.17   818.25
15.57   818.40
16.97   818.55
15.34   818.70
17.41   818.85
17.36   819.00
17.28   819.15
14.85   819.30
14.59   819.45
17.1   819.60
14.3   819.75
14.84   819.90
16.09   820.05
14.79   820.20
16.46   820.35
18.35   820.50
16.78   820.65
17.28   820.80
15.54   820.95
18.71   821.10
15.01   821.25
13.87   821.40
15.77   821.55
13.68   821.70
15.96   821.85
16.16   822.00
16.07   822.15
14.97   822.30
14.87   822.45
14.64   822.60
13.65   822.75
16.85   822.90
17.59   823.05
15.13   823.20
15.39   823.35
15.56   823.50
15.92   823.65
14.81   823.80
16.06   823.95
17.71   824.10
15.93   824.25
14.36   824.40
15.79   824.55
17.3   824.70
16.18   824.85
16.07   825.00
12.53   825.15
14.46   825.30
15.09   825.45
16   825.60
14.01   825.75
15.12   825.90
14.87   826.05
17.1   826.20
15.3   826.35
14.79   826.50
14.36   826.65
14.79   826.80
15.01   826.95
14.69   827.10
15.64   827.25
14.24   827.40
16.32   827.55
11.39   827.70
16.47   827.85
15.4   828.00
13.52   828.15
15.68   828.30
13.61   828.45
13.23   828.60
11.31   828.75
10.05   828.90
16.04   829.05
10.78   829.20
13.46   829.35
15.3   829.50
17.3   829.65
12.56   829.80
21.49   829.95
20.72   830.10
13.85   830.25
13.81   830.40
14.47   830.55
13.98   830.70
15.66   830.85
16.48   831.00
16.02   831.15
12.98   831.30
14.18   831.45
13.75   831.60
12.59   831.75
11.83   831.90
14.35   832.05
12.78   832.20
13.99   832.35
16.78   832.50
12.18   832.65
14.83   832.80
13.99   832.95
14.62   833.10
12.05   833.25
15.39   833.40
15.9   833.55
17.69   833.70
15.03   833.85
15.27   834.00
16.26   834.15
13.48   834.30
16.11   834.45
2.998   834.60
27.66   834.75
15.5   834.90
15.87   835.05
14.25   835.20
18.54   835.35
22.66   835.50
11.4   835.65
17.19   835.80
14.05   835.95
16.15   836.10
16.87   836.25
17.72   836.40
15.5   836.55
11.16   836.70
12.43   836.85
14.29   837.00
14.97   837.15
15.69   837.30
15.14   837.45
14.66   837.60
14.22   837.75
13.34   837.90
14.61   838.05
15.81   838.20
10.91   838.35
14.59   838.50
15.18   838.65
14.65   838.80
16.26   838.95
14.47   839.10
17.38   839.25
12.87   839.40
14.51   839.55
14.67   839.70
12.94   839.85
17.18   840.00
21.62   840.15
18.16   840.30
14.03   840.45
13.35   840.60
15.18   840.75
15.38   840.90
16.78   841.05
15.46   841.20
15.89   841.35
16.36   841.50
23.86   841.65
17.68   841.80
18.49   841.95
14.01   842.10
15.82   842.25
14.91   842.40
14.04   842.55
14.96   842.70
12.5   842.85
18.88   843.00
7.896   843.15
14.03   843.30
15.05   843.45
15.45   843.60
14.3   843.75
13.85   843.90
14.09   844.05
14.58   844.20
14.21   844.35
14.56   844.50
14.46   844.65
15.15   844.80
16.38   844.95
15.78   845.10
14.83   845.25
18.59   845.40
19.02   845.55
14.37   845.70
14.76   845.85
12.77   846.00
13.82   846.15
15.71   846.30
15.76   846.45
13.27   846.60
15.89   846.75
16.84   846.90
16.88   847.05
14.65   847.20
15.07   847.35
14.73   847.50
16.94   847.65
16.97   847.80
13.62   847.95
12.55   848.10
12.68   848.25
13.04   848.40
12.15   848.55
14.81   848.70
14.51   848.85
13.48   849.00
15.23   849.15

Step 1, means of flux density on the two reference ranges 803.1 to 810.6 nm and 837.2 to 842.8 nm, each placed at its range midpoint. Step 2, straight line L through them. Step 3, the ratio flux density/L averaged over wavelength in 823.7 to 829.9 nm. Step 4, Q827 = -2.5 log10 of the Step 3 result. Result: 0.24 mag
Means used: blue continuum 22.8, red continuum 15.5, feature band 14.8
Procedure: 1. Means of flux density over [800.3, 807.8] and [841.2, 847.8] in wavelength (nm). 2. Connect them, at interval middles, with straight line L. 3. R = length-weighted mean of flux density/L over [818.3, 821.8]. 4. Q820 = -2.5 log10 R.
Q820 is 0.330 mag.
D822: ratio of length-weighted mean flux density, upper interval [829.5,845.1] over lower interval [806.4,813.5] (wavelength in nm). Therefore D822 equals 0.77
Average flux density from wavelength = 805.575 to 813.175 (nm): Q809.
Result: 20.3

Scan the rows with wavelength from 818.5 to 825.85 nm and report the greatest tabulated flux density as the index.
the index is 18.71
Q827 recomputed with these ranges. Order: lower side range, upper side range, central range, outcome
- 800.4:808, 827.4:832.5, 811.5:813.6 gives 0.25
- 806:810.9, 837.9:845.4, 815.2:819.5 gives 0.15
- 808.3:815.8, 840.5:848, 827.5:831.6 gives 0.14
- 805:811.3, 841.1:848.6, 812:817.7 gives 0.17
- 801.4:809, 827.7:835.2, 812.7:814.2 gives 0.22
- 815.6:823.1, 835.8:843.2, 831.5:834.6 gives 0.11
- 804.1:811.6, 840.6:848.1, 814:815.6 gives 0.23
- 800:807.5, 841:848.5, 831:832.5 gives 0.32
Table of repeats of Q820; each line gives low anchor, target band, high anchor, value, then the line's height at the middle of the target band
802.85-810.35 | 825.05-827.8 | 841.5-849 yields 0.27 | 19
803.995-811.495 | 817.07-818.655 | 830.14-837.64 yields 0.15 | 19.2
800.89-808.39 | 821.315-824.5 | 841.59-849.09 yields 0.31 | 20.6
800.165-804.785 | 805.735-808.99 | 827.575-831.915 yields 0.13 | 25.3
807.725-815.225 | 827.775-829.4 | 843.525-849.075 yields 0.23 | 16.8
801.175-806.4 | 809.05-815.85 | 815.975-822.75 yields 0.16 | 20.7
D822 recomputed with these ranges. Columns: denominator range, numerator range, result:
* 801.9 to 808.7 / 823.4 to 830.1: 0.61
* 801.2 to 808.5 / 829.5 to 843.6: 0.61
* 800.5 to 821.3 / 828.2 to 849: 0.73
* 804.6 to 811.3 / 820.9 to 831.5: 0.70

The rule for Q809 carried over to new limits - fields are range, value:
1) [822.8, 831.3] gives 15.1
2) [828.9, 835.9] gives 15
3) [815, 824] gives 16.4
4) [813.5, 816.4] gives 17.1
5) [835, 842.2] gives 15.6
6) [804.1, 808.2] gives 23.3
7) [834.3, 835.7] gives 16.1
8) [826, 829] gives 14.4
